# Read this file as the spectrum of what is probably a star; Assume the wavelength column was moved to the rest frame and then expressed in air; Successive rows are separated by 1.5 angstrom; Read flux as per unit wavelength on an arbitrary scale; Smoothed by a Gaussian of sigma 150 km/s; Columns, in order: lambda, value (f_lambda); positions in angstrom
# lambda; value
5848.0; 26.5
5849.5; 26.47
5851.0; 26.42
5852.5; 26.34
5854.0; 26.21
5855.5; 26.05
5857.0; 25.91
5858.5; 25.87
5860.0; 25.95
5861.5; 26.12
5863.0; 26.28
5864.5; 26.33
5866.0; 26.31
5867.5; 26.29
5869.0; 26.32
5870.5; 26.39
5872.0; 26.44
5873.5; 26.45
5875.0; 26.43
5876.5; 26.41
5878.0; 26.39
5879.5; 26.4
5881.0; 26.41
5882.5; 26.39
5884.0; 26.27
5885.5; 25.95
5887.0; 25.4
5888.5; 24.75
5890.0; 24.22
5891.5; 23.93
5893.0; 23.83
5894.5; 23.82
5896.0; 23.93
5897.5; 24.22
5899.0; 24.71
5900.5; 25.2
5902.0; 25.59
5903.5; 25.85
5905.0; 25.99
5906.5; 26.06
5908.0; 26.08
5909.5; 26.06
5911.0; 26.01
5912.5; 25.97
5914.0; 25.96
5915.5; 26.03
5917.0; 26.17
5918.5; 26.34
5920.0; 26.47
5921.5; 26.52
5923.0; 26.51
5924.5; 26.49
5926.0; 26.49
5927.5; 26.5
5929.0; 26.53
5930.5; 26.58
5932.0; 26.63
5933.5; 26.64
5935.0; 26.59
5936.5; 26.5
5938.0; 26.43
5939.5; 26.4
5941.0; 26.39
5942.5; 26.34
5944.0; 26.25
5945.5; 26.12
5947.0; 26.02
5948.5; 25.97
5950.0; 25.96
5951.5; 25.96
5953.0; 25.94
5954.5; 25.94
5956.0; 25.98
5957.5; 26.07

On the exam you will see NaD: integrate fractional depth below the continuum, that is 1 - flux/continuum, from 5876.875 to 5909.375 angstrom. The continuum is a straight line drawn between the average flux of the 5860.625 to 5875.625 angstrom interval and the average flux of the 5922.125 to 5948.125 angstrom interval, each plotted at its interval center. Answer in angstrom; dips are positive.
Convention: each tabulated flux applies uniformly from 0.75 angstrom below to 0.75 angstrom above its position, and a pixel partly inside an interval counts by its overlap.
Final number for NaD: 1.3 angstrom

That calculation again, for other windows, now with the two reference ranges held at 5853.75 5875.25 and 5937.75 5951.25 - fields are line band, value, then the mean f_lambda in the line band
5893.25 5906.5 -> 0.6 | 24.9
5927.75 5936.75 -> -0.1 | 26.6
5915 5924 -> -0.1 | 26.4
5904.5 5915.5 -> 0.1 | 26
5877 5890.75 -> 0.2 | 25.8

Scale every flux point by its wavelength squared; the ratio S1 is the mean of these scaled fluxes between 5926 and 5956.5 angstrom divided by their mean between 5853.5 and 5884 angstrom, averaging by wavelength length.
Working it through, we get 1.03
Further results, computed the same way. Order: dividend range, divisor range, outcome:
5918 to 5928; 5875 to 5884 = 1.02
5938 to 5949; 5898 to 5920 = 1.03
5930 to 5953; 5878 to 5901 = 1.07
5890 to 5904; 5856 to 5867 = 0.95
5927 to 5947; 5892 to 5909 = 1.07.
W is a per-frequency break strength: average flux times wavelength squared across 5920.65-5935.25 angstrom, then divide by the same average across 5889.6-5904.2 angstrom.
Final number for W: 1.1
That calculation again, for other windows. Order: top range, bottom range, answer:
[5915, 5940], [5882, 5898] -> 1.08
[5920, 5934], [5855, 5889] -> 1.03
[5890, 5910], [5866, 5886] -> 0.96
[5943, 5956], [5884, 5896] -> 1.08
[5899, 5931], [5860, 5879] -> 1.01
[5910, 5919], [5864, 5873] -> 1.01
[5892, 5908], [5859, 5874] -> 0.96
